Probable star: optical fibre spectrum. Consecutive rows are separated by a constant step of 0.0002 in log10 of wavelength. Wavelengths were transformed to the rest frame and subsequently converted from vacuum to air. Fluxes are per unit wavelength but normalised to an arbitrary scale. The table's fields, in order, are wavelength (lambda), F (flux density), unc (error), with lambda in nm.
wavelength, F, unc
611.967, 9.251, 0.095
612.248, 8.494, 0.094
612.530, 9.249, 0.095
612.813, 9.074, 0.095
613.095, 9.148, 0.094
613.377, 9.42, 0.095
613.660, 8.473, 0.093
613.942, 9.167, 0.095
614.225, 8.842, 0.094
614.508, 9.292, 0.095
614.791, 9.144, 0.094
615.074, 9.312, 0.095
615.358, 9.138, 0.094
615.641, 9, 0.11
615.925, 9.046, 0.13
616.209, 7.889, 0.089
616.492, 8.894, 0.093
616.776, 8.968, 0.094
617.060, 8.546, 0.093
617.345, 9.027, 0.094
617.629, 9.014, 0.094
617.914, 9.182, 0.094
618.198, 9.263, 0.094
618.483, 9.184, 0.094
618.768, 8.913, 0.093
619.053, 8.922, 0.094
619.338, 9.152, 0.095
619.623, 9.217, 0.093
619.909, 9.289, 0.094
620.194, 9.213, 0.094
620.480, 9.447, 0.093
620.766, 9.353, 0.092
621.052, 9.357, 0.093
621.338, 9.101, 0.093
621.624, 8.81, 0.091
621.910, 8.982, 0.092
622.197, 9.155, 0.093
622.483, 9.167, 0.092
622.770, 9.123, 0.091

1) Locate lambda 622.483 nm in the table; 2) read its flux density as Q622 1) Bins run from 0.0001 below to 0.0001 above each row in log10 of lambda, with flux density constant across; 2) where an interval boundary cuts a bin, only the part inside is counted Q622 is 9.167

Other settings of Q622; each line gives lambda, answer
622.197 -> 9.155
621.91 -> 8.982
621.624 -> 8.81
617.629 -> 9.014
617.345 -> 9.027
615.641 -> 9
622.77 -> 9.123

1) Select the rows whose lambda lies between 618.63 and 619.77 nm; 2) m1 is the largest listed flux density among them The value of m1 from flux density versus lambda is 9.217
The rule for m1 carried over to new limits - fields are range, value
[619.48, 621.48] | 9.447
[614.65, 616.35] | 9.312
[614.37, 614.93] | 9.292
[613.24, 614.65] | 9.42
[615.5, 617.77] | 9.046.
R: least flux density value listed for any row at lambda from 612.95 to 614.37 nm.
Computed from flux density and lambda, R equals 8.473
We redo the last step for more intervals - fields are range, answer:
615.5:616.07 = 9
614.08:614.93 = 8.842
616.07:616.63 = 7.889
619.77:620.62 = 9.213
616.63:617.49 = 8.546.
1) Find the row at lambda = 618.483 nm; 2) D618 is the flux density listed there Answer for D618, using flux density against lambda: 9.184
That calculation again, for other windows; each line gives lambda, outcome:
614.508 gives 9.292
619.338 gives 9.152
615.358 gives 9.138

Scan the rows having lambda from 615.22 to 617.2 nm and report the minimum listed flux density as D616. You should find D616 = 7.889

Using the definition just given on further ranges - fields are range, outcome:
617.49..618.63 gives 9.014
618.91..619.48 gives 8.922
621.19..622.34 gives 8.81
